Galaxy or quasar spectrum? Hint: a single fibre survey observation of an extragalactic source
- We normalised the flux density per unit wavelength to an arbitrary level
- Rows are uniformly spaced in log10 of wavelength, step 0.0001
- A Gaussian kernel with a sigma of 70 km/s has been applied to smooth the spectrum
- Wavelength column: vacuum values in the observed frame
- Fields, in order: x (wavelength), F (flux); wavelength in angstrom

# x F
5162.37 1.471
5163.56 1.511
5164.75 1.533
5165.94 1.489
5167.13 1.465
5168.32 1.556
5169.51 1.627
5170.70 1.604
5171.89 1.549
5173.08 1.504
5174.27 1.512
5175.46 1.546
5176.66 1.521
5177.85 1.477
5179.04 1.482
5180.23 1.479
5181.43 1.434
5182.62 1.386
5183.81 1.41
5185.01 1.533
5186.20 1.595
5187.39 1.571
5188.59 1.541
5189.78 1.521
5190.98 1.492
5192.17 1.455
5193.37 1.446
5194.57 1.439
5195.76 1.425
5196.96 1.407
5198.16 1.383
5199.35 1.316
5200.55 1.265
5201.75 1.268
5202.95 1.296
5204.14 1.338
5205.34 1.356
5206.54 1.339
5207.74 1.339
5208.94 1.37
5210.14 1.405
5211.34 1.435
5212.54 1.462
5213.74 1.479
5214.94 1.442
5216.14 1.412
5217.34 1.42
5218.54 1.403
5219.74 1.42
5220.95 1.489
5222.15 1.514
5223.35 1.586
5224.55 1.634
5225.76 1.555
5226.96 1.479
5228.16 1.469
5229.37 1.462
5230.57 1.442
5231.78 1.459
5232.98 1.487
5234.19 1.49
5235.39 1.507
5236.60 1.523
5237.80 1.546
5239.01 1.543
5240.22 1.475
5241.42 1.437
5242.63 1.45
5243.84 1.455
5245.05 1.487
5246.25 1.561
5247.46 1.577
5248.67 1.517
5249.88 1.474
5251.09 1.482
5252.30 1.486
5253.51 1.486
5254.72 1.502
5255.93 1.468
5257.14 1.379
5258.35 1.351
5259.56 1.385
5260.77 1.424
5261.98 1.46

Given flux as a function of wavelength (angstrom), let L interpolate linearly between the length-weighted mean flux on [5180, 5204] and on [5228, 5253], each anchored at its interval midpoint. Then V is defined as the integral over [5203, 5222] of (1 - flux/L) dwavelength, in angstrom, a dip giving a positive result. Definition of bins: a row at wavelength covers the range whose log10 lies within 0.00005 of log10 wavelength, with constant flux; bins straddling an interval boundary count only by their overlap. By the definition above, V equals 0.7 angstrom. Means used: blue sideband 1.43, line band 1.41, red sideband 1.49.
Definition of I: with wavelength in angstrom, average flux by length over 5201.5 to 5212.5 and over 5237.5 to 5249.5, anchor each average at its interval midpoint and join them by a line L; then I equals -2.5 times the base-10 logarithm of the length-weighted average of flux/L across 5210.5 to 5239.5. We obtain -0.04 mag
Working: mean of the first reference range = 1.36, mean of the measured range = 1.48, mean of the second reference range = 1.5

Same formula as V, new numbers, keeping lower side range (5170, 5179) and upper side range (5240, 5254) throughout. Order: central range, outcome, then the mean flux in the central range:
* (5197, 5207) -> 1.25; 1.32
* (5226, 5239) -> 0.07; 1.49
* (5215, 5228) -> 0.14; 1.49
